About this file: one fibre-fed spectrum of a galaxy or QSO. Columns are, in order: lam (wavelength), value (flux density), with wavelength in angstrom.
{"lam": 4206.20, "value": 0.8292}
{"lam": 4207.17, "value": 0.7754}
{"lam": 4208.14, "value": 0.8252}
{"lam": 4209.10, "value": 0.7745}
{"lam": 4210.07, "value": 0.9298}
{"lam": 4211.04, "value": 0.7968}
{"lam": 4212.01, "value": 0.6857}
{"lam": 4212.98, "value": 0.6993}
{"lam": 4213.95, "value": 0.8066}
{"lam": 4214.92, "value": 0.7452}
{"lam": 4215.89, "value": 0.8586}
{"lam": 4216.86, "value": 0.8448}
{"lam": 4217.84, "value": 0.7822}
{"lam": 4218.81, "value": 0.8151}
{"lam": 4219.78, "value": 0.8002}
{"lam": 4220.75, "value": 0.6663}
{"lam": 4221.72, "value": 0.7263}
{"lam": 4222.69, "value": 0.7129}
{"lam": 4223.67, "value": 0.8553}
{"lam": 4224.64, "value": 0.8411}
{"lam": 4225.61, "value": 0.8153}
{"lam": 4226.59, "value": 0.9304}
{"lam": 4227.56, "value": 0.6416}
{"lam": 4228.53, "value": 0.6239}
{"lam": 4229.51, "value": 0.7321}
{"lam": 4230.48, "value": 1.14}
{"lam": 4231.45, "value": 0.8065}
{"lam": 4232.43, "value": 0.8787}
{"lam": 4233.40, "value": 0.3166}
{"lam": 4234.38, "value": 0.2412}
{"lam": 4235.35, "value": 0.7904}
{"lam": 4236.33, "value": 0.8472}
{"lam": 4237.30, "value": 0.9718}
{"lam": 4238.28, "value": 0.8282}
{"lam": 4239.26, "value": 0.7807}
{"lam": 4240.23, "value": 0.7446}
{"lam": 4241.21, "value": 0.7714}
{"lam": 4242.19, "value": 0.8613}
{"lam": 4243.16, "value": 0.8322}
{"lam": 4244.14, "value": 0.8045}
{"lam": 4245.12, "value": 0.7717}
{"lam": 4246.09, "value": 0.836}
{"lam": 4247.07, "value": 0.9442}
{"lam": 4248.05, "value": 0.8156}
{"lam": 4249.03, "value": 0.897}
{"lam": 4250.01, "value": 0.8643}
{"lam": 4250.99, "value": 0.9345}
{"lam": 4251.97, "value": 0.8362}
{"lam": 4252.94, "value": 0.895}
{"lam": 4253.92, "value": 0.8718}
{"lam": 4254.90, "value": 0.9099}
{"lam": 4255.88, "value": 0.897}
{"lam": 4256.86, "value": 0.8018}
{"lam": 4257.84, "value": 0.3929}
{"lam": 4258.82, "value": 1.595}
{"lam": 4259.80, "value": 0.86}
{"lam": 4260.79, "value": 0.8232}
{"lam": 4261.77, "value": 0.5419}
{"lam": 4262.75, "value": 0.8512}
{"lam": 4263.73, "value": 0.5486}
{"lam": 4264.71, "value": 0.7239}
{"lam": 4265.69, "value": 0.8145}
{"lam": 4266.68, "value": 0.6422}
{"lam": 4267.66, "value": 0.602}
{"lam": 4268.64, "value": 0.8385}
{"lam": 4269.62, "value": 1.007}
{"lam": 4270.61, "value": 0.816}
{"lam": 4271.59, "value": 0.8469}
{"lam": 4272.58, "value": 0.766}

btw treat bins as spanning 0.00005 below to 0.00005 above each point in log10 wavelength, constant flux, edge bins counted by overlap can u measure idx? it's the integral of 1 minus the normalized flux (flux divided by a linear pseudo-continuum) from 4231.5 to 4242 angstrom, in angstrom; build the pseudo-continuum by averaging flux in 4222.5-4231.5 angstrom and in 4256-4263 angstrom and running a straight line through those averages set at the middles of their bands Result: 1.2 angstrom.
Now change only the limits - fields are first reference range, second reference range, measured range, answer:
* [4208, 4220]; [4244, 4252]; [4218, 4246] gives 2.0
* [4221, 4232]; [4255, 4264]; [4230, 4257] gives -0.2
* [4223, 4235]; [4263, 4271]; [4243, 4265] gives -2.7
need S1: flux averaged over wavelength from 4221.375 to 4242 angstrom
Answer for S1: 0.763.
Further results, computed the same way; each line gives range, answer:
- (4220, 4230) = 0.756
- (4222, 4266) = 0.804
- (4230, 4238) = 0.751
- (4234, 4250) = 0.802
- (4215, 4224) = 0.781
